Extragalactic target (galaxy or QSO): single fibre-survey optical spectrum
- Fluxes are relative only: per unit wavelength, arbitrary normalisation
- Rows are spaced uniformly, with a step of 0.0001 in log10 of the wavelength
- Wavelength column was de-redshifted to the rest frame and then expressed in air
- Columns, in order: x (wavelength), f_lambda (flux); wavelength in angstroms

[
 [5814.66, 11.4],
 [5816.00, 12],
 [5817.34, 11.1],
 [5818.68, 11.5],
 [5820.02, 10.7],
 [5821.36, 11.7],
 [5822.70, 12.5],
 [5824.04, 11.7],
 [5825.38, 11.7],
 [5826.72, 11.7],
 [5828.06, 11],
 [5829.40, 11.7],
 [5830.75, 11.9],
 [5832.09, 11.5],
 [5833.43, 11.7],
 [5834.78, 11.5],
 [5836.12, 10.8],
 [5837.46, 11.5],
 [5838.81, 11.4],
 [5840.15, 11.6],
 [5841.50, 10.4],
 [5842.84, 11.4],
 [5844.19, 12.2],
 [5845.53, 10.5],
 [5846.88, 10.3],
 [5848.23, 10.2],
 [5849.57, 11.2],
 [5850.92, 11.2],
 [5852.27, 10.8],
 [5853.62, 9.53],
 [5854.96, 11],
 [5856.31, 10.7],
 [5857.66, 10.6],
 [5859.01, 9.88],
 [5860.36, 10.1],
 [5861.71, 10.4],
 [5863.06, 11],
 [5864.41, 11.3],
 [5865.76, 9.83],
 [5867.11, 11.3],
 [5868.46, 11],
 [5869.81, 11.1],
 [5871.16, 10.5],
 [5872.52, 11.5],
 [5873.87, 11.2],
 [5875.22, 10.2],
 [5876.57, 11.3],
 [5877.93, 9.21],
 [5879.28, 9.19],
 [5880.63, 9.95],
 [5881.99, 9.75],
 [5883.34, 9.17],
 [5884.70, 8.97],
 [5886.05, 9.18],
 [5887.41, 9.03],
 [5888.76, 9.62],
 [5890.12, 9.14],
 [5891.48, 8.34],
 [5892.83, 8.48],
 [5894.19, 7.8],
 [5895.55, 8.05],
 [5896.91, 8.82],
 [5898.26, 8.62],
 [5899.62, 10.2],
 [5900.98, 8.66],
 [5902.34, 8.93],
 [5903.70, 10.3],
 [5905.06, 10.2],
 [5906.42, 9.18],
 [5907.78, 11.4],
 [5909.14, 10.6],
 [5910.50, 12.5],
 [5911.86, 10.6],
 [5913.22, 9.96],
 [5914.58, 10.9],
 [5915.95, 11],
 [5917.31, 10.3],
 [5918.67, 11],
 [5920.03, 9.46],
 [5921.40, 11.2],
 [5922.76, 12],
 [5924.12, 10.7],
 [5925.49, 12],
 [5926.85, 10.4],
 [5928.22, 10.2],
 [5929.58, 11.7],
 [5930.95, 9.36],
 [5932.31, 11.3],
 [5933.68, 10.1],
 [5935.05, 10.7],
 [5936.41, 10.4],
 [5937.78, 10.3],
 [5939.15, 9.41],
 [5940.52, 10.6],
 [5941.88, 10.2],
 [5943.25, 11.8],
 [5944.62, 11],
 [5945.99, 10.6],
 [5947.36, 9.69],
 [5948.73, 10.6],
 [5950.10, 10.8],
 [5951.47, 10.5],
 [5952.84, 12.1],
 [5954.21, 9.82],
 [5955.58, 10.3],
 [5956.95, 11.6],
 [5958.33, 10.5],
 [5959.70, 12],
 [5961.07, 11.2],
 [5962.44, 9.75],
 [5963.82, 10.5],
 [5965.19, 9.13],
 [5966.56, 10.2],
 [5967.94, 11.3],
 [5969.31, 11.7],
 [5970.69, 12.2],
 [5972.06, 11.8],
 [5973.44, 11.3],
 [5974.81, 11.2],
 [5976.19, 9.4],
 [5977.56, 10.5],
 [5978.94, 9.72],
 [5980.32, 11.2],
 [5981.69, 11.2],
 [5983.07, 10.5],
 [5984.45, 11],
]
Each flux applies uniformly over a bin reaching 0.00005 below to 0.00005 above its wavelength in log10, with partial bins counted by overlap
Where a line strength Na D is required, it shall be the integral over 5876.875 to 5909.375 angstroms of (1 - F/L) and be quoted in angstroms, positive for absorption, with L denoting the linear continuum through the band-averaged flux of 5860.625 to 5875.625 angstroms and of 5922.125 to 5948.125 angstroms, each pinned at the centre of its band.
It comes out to 4.5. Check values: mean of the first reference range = 10.8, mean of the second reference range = 10.7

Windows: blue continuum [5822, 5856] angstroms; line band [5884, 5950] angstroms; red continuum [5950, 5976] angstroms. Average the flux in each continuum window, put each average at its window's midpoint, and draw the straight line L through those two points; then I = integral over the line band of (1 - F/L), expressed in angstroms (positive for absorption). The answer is 5.4 angstroms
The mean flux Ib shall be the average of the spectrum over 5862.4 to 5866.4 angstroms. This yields 10.7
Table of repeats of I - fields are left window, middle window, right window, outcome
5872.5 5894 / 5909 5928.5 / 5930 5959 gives -1.4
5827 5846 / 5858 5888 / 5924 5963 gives 2.4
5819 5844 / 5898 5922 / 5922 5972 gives 1.5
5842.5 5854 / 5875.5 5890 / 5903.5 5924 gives 1.7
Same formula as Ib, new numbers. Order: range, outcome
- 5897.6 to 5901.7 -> 9.15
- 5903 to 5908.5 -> 10.3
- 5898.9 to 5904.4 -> 9.51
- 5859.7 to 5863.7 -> 10.5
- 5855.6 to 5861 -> 10.3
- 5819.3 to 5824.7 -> 11.7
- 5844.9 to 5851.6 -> 10.7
